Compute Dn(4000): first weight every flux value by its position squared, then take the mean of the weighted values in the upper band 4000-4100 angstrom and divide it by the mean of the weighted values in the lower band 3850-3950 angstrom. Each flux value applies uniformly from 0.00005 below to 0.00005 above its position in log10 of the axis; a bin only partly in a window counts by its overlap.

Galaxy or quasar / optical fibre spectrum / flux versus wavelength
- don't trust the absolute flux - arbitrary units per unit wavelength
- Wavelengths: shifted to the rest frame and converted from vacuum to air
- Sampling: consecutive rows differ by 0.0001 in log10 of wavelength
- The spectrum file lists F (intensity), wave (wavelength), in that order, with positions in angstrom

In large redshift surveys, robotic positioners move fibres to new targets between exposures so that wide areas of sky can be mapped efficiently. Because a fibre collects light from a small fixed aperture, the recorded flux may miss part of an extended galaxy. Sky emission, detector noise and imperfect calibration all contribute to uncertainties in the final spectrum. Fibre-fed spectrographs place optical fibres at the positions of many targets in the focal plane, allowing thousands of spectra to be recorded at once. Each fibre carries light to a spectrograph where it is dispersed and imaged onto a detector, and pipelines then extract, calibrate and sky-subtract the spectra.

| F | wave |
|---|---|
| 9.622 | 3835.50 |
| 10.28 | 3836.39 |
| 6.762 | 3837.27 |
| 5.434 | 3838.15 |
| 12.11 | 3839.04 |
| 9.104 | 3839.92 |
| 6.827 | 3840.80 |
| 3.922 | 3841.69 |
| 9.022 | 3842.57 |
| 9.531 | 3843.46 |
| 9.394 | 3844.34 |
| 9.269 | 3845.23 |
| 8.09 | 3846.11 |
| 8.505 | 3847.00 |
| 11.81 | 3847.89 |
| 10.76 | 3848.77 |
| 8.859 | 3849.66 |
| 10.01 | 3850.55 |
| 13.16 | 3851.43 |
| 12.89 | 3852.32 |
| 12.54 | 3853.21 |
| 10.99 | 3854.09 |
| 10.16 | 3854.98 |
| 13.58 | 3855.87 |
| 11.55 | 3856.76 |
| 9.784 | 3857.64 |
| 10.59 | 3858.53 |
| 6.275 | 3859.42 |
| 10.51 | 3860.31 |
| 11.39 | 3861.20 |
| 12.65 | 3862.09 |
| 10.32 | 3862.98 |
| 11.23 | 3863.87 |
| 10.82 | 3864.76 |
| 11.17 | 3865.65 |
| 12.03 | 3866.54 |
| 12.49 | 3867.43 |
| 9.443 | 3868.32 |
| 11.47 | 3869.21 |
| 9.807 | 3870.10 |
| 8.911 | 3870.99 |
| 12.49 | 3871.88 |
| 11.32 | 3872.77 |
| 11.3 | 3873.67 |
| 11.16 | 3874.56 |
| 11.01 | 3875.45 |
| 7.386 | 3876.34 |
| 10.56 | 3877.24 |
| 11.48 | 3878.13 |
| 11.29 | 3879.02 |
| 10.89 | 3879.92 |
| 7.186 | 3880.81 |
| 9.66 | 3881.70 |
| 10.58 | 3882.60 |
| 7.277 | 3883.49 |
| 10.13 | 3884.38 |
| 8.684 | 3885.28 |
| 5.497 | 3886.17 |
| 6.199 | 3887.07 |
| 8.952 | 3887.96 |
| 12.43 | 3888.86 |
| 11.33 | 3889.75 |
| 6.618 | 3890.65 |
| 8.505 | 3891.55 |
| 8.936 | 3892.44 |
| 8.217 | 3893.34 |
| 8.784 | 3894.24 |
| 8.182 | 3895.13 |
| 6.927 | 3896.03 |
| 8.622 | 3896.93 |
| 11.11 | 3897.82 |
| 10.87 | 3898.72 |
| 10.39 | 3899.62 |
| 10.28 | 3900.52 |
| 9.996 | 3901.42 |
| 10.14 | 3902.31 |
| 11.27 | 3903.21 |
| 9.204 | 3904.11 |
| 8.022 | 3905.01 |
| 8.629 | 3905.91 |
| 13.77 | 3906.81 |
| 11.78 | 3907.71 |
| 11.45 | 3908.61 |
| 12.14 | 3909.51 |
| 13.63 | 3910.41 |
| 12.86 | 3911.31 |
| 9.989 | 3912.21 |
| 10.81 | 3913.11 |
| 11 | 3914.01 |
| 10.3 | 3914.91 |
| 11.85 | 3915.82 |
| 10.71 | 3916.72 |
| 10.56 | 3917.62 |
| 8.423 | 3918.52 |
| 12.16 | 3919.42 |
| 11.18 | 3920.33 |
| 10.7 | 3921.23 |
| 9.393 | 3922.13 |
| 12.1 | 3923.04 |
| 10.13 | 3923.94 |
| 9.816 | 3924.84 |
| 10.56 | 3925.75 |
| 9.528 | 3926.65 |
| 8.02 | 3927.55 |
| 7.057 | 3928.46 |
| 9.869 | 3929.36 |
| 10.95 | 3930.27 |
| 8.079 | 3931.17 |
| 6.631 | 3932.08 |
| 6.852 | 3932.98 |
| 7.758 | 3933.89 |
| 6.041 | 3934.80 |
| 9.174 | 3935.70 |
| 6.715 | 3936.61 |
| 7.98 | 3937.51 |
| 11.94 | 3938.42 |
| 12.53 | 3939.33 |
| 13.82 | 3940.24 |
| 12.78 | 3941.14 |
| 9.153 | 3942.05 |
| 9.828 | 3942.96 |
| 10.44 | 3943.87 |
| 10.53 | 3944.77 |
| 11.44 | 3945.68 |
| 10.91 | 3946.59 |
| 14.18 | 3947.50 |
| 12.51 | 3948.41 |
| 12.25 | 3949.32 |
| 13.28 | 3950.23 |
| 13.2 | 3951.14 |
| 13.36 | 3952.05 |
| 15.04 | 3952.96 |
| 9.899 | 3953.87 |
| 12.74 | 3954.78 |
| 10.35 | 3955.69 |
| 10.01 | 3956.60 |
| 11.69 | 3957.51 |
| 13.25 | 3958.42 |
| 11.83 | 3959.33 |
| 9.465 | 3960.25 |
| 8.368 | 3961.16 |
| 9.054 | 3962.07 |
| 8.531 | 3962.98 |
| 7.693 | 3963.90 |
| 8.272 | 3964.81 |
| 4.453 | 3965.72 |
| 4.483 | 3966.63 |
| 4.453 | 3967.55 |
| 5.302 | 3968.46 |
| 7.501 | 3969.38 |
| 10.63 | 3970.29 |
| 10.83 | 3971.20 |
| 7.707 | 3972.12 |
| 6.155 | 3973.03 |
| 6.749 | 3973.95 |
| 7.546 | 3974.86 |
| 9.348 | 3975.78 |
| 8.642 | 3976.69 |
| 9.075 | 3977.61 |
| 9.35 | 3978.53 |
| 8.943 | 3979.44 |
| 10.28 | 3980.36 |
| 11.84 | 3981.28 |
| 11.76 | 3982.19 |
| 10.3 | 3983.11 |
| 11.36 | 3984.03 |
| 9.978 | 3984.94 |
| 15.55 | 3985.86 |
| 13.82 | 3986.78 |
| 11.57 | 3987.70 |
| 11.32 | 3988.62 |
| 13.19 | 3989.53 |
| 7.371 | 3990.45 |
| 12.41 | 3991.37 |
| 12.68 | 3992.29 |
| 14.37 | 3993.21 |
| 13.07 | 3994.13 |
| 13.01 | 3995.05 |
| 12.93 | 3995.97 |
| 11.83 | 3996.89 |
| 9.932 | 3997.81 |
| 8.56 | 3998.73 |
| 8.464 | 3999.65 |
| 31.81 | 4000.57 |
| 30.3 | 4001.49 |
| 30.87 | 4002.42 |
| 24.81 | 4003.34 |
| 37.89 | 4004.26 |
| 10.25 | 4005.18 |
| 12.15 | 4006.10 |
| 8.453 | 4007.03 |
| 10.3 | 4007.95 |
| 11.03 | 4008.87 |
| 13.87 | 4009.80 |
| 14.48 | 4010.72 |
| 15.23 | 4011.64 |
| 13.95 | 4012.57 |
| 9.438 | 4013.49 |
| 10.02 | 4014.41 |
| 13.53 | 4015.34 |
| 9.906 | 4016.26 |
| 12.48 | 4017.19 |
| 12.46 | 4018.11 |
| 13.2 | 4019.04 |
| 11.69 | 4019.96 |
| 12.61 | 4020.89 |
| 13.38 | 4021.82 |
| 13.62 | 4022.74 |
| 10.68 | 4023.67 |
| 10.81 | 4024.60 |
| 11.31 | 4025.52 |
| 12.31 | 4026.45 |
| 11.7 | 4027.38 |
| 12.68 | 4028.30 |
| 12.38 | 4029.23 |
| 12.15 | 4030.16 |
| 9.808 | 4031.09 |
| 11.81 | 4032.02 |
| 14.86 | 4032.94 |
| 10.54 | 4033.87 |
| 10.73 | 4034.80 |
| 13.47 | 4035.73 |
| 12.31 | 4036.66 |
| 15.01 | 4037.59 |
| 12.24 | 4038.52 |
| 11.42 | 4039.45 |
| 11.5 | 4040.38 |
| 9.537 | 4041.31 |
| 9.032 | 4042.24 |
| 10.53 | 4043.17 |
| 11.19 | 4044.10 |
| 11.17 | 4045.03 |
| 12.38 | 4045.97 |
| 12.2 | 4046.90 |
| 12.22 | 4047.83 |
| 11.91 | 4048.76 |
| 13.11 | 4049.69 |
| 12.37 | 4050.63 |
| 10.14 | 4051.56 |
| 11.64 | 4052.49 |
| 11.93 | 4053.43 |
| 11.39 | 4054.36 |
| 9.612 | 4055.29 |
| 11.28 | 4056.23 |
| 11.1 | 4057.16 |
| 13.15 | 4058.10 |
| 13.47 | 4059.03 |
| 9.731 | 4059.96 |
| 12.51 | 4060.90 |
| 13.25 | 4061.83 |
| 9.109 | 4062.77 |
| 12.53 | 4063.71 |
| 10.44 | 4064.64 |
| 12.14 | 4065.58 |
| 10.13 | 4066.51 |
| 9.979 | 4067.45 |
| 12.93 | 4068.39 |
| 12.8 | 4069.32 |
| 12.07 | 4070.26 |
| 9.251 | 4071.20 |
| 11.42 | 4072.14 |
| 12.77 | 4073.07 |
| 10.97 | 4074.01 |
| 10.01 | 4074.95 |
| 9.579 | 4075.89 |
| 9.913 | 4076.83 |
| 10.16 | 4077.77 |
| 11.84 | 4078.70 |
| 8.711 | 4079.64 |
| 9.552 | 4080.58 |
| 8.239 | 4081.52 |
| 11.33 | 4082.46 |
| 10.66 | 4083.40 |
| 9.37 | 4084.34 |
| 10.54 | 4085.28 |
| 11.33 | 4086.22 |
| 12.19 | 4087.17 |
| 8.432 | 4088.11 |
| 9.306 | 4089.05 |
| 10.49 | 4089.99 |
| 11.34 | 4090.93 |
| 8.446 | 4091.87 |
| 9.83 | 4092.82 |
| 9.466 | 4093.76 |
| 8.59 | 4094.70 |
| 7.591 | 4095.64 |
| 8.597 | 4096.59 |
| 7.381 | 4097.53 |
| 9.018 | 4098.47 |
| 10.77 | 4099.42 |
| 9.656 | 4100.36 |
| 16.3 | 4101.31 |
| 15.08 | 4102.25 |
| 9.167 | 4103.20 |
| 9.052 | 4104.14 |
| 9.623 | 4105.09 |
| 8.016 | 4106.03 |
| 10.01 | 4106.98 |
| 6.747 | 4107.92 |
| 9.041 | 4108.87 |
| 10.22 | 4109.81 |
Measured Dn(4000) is 1.3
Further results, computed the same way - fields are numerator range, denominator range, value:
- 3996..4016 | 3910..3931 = 1.59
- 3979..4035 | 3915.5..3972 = 1.39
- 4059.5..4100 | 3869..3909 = 1.17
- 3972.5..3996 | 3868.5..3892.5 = 1.18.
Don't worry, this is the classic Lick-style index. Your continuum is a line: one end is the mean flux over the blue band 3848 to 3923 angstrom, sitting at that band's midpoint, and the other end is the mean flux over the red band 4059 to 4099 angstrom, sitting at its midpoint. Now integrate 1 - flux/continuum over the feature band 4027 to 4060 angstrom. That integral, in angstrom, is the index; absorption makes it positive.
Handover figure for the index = -4.4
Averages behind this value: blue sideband 10.3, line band 11.7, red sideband 10.4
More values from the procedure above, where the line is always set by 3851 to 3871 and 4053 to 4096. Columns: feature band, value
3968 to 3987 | 2.20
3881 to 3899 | 3.58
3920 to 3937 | 3.08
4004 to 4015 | -2.73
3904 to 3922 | 0.03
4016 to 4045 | -2.94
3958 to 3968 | 2.51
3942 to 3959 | -1.48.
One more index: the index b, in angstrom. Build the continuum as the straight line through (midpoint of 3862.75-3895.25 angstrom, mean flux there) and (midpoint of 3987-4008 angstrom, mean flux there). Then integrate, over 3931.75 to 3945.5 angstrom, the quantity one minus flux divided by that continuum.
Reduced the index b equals 3.5 angstrom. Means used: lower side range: 9.84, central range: 9.55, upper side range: 15.6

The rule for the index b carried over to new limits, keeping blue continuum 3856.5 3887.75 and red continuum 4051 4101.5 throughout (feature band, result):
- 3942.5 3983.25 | 1.90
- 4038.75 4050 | -0.87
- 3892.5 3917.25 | -0.46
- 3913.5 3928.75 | -0.01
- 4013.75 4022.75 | -1.46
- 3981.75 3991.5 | -1.20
